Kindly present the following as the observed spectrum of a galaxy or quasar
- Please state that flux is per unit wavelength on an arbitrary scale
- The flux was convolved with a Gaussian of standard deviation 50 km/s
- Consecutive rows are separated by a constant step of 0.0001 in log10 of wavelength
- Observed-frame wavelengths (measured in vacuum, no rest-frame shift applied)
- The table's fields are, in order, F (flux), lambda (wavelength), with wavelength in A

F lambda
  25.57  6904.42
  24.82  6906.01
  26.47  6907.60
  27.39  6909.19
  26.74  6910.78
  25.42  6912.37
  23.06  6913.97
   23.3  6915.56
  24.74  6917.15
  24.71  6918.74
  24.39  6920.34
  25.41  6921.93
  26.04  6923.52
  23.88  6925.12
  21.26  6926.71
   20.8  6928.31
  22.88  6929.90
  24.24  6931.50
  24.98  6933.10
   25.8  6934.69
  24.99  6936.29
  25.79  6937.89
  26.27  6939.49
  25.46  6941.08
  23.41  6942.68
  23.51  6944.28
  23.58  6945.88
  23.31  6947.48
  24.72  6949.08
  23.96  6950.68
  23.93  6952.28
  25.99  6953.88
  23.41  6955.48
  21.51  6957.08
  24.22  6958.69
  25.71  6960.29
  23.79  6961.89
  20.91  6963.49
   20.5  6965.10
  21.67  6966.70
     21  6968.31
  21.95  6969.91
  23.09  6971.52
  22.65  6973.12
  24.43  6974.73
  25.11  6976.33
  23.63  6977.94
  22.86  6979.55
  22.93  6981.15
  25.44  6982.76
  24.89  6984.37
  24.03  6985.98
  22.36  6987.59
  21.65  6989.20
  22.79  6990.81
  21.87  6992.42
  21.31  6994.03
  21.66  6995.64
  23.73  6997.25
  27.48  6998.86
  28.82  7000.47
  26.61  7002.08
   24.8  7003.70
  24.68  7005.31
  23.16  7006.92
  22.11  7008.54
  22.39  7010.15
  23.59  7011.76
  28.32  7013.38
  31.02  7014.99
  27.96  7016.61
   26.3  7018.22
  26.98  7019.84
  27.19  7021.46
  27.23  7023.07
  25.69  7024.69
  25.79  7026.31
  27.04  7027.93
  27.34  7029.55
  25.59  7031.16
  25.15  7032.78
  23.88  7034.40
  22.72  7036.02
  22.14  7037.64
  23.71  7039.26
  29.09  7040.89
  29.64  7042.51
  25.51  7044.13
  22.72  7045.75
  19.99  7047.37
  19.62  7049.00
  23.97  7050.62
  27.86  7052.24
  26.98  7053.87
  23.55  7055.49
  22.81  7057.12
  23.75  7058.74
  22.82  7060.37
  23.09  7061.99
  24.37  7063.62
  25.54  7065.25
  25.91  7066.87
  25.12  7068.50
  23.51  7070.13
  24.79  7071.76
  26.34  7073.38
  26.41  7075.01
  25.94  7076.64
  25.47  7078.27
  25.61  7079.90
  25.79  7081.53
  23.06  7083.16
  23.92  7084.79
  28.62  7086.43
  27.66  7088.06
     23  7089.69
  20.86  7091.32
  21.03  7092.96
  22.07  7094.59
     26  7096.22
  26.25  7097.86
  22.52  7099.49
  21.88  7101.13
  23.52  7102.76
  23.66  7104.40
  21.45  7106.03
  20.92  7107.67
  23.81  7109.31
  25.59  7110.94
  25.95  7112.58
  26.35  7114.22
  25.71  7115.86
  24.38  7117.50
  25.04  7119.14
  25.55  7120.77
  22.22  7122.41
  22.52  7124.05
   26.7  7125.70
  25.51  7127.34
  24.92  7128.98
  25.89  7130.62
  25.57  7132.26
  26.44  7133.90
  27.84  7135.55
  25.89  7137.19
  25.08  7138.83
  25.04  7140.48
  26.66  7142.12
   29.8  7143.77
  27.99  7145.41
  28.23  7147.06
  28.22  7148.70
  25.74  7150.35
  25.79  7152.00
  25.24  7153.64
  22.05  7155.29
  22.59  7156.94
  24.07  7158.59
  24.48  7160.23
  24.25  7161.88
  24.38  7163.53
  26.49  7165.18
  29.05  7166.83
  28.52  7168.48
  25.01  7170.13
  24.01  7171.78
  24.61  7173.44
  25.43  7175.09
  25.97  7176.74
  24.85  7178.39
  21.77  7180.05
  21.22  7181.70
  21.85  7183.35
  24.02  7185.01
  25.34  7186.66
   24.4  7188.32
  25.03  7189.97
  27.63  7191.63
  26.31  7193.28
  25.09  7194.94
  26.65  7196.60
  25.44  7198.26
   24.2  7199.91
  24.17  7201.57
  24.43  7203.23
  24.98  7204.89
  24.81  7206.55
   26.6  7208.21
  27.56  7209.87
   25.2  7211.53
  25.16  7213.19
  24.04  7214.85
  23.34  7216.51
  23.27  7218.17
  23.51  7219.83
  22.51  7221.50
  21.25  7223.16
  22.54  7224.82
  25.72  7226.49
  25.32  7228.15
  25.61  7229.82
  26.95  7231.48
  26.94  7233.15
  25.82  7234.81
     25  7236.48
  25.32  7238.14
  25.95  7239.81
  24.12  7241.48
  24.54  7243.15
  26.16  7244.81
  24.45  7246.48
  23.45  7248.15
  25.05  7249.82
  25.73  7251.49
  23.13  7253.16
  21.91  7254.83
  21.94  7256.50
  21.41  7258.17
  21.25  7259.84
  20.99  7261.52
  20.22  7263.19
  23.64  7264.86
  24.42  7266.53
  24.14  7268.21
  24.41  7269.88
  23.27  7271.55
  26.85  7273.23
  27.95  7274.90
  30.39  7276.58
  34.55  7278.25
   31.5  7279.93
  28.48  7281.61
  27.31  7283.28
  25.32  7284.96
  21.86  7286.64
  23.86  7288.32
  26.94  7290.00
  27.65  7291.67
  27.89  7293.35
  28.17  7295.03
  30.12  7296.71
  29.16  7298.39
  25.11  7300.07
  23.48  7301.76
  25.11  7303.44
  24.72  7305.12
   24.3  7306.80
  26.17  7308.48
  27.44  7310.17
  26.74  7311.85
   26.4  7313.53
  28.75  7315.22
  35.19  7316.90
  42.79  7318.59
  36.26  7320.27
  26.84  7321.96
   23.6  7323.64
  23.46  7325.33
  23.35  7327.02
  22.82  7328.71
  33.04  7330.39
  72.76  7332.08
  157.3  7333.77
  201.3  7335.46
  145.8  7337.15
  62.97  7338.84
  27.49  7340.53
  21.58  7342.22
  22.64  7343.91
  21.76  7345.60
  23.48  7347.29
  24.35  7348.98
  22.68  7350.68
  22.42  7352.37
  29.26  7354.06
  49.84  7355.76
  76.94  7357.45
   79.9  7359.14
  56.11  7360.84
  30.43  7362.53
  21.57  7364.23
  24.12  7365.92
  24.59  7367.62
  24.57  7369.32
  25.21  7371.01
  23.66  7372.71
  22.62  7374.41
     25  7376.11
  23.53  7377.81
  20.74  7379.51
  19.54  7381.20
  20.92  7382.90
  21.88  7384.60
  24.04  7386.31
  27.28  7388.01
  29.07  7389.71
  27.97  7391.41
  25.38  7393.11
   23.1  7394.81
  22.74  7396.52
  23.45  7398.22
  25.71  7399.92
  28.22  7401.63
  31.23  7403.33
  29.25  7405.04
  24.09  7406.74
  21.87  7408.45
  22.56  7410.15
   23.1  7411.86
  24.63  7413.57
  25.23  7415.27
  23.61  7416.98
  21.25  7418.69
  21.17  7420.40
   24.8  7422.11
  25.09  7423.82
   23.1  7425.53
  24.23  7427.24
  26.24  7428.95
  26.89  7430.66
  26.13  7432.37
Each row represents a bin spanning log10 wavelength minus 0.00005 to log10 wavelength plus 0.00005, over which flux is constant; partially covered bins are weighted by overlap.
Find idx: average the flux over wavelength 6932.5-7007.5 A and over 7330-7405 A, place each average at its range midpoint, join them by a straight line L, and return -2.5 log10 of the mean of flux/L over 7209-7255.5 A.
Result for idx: 0.37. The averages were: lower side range 23.8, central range 24.6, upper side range 40.1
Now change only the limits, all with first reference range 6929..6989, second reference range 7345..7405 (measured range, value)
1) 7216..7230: 0.16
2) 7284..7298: 0.06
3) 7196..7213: 0.07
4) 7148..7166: 0.07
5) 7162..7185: 0.07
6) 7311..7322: -0.13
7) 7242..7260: 0.17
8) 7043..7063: 0.06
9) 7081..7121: 0.06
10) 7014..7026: -0.12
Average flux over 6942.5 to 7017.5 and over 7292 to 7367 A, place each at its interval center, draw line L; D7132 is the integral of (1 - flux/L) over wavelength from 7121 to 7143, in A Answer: 4.3 A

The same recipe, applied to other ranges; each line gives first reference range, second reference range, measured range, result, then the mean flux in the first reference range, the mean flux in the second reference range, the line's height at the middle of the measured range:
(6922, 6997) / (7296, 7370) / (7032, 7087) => 7.1 A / 23.5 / 41.6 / 28.4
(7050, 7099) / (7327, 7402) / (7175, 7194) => 3.8 A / 24.7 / 39.8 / 30.5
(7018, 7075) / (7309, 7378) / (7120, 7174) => 9.2 A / 25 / 42.5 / 30.9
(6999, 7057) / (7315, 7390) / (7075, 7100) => 3.2 A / 25.4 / 40.7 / 28.2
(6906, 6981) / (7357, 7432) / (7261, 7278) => 0.9 A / 24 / 27.4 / 26.4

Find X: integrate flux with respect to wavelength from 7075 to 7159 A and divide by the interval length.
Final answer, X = 25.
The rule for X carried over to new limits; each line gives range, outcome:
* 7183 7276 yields 24.5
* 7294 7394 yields 37.1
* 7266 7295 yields 26.9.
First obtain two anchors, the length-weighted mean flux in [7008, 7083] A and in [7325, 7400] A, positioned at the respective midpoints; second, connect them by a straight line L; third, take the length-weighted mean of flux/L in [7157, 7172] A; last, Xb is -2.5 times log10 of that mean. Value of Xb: 0.20 mag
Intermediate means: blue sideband 25.2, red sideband 39.7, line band 25.5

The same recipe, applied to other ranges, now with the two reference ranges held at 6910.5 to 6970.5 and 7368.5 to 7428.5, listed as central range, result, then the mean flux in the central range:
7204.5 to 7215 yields -0.06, 25.6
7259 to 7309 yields -0.08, 26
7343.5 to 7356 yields -0.08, 26.1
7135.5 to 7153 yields -0.12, 26.9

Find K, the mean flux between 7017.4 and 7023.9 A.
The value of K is 26.9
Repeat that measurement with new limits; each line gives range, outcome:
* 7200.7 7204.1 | 24.3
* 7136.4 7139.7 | 25.5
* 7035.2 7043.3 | 25.4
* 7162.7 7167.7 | 26.7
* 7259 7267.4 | 22.1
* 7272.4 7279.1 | 29.9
